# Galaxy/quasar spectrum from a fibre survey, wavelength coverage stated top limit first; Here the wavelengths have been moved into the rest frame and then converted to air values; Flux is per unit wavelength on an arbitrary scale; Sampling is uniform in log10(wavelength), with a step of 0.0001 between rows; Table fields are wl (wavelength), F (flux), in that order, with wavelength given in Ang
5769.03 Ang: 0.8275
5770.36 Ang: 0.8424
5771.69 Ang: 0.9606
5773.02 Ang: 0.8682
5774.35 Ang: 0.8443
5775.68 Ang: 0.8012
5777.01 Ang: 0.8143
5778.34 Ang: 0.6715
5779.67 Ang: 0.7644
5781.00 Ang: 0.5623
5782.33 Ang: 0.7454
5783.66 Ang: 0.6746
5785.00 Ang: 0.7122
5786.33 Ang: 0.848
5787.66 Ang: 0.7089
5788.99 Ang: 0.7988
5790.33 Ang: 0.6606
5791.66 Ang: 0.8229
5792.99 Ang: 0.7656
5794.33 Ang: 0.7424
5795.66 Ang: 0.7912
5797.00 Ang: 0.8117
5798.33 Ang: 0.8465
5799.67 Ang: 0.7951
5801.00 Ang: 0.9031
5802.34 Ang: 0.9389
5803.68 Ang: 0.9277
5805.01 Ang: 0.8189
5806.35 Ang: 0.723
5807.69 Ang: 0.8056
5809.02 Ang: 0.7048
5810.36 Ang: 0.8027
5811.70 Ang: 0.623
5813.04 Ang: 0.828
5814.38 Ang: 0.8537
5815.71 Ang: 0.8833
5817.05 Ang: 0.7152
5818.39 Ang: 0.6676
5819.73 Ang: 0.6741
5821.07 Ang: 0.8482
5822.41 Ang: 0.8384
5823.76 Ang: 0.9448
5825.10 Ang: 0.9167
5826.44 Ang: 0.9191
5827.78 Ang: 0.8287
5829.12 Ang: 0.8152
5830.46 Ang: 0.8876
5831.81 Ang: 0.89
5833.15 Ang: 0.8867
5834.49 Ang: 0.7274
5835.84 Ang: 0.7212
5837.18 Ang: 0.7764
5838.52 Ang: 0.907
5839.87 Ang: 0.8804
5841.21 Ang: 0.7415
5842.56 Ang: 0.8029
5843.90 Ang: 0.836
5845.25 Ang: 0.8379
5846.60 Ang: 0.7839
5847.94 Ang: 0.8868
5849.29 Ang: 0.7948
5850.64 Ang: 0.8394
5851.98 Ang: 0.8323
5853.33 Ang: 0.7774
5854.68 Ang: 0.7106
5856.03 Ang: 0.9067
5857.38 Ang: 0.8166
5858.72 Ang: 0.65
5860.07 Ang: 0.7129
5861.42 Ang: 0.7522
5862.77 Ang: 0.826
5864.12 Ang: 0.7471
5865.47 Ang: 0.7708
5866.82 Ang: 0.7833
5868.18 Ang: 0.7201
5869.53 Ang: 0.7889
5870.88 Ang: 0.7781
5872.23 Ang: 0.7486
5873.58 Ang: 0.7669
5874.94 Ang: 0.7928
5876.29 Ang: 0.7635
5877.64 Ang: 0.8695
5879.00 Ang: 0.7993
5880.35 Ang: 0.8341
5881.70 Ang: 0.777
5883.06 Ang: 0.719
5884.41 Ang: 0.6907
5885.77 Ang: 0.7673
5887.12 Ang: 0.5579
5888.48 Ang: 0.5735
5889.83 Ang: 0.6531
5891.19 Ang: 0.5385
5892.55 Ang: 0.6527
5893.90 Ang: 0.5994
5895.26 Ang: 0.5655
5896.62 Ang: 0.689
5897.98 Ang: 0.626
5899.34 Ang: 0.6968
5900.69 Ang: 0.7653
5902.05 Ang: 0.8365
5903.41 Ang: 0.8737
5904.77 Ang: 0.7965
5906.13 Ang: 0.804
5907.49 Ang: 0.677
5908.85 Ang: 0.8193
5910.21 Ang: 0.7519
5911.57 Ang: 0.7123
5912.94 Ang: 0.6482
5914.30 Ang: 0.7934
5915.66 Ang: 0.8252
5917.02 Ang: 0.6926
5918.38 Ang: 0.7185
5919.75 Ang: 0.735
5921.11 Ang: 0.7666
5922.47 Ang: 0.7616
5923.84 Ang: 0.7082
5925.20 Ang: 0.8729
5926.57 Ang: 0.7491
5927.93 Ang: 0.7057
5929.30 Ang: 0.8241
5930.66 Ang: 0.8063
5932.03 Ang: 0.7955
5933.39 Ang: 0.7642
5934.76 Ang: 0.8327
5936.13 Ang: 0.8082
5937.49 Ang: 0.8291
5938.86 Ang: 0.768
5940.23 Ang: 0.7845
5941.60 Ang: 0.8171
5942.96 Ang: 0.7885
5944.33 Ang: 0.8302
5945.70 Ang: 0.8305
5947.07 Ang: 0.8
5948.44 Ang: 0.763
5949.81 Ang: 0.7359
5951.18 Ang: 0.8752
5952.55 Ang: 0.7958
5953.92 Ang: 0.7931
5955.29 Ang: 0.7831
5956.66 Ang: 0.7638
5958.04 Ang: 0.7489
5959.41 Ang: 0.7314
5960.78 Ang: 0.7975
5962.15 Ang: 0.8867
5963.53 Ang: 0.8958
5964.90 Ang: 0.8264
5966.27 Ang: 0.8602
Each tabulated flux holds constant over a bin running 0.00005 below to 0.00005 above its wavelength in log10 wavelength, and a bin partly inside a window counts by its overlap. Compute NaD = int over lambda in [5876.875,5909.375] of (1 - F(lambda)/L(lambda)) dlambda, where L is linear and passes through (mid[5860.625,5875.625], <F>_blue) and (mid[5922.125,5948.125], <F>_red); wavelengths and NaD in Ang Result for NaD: 2.6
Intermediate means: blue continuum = 0.77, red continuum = 0.793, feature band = 0.716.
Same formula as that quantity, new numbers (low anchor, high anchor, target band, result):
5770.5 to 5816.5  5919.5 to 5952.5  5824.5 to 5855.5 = -1.4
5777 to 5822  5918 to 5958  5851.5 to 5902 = 3.2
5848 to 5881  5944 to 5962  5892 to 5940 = 2.2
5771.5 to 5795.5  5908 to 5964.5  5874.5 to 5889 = 0.6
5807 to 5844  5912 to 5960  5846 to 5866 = 0.4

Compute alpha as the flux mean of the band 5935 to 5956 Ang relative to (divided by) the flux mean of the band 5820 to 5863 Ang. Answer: 0.98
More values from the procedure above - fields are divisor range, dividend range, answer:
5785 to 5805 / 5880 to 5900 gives 0.82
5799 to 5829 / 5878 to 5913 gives 0.87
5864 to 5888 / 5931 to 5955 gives 1.06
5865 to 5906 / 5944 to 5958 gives 1.09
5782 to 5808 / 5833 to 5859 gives 1.02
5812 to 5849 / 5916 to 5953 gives 0.95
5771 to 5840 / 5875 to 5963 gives 0.94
